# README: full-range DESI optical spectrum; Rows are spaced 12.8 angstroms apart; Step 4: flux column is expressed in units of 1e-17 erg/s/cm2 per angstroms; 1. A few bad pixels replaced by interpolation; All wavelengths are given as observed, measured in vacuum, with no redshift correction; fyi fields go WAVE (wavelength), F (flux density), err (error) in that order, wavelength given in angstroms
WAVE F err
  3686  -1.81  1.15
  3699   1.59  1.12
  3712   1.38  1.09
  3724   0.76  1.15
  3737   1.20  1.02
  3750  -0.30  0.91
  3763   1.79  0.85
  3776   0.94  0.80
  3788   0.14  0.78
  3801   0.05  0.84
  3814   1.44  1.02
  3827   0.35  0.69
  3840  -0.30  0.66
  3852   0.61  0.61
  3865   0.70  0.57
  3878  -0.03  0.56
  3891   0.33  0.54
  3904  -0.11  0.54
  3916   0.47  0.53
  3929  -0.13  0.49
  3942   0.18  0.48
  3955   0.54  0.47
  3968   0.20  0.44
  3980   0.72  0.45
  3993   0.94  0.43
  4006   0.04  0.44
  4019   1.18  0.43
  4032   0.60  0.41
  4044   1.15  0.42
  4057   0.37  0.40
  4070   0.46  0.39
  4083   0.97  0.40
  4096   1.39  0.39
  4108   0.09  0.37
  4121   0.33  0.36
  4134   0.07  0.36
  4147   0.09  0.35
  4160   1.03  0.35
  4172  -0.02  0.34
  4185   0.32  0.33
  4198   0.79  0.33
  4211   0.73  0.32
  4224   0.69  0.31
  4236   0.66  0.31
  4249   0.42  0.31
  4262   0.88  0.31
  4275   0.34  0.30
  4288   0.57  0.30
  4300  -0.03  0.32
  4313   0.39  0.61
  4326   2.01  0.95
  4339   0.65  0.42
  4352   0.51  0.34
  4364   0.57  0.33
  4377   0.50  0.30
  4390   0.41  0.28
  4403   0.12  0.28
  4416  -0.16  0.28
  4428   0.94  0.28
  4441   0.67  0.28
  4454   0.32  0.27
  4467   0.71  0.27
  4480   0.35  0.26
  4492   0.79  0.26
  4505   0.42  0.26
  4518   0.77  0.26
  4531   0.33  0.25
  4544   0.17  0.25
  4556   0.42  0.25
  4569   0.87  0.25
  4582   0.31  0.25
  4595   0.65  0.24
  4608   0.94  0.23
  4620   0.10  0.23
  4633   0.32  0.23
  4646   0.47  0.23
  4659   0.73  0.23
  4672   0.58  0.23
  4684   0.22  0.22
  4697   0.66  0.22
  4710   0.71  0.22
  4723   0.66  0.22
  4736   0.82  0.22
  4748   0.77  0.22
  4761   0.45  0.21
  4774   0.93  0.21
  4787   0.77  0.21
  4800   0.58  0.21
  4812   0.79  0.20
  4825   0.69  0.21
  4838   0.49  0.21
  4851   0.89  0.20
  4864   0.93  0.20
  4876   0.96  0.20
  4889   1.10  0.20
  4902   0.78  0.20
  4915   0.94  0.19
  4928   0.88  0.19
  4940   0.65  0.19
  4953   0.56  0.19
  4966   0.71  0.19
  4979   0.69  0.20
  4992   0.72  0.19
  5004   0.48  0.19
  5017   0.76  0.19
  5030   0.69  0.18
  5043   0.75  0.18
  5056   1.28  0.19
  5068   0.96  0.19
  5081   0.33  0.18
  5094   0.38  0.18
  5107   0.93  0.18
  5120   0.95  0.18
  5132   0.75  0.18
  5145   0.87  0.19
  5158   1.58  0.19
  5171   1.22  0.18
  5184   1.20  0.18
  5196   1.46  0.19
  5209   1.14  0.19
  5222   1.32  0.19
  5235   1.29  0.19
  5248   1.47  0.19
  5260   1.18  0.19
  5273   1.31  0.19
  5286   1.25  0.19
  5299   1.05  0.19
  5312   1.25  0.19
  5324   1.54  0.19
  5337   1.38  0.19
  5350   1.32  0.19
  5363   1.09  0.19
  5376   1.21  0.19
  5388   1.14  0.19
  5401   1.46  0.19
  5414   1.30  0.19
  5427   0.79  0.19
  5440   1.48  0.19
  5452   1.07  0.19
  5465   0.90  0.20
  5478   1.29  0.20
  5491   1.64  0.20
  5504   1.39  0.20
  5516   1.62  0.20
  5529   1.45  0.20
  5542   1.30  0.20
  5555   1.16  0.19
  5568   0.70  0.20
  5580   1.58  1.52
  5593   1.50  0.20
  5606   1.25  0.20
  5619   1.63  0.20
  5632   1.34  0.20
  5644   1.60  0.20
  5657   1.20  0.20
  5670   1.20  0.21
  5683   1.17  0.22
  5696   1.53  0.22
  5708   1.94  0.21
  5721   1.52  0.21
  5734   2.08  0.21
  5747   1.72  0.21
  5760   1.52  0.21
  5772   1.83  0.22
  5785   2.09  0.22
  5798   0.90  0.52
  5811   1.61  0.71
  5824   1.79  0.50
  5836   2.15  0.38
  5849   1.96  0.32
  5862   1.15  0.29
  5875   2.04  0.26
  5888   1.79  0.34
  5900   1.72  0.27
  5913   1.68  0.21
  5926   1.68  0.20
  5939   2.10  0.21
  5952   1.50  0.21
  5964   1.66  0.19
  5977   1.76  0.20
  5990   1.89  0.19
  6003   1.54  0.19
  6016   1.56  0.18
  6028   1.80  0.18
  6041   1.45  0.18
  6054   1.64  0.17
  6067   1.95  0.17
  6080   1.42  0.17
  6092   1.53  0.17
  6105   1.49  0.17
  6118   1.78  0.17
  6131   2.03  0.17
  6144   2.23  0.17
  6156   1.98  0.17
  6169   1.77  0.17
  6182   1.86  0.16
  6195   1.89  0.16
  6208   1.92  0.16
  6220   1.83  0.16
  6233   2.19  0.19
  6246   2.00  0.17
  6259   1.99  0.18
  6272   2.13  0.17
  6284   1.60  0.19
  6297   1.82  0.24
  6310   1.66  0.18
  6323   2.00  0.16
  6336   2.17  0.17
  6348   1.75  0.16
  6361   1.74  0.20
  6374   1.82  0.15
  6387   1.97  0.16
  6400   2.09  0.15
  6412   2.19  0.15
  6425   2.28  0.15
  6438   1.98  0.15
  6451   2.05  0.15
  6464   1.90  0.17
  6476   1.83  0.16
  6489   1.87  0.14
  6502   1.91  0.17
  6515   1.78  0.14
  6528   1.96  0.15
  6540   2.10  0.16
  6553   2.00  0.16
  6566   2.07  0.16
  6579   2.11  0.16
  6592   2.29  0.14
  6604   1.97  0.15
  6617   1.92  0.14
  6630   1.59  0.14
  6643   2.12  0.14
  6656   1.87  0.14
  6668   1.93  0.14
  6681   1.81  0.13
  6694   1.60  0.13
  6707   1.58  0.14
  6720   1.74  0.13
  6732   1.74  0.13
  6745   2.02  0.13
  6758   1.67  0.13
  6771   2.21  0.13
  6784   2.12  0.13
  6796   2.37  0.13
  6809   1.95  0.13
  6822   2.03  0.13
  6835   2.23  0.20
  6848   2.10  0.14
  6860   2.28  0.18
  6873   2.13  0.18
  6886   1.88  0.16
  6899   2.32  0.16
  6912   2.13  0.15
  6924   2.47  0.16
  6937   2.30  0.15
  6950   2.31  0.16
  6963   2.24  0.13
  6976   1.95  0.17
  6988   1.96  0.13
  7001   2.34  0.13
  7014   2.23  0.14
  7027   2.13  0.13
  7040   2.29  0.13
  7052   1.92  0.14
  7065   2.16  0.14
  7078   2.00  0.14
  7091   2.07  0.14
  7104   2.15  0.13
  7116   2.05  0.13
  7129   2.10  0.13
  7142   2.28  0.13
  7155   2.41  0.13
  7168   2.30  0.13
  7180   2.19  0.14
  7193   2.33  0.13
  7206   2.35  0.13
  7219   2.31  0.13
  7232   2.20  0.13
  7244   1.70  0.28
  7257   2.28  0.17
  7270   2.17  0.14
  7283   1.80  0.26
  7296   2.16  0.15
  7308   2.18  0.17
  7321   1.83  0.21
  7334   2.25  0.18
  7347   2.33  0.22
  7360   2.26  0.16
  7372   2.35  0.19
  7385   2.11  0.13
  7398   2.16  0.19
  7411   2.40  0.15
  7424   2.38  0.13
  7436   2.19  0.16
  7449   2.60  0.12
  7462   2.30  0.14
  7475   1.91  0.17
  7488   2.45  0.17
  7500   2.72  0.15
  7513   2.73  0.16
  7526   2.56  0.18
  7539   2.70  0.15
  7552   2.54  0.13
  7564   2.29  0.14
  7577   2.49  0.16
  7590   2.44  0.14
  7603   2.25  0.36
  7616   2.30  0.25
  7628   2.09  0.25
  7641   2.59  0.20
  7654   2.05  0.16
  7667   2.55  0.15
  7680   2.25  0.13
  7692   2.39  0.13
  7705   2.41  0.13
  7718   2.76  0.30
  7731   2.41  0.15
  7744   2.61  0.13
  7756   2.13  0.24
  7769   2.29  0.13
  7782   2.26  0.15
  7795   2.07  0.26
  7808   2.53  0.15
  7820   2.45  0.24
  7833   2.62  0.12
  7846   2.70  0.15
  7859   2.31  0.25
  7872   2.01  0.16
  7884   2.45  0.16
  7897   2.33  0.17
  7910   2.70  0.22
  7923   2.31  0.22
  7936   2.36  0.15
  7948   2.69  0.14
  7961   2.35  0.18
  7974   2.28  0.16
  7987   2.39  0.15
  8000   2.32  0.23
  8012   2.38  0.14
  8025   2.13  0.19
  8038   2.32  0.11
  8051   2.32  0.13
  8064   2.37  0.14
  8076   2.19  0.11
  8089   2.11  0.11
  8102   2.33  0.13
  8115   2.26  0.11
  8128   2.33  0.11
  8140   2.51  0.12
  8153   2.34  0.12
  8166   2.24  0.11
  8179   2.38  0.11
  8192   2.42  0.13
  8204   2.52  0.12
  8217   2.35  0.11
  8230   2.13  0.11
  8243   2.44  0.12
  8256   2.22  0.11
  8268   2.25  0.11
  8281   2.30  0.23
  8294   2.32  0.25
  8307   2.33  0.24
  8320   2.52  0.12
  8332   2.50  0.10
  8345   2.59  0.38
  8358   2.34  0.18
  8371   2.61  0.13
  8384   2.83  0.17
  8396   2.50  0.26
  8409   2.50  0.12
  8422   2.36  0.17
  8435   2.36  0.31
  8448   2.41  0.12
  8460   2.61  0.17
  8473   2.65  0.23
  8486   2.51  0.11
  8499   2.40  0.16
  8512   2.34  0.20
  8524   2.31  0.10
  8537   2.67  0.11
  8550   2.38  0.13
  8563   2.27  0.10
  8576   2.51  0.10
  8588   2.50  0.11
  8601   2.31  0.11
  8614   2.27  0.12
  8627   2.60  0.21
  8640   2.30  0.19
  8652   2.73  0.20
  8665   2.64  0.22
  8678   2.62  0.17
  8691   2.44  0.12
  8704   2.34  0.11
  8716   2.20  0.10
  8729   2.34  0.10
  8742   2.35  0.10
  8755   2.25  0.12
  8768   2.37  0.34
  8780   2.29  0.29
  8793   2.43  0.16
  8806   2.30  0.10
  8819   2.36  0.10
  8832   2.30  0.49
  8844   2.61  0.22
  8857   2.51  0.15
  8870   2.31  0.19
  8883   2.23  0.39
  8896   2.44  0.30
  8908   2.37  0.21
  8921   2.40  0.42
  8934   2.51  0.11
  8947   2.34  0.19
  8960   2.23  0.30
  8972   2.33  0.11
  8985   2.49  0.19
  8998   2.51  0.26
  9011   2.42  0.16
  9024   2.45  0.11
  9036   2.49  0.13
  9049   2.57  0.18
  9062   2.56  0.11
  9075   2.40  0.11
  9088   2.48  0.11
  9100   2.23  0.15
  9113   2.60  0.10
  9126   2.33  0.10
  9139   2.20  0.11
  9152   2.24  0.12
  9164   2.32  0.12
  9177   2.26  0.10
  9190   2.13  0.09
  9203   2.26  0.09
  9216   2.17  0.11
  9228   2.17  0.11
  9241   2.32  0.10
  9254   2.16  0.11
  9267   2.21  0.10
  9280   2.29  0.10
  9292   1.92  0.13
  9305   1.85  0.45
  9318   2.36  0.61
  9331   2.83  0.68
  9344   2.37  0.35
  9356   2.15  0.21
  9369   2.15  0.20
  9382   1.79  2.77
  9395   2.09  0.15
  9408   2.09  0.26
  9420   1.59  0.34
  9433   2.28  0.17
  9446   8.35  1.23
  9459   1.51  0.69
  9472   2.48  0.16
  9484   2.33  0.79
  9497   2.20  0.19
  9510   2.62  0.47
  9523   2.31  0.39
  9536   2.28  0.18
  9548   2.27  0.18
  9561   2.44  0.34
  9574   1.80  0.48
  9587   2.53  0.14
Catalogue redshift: 0.293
